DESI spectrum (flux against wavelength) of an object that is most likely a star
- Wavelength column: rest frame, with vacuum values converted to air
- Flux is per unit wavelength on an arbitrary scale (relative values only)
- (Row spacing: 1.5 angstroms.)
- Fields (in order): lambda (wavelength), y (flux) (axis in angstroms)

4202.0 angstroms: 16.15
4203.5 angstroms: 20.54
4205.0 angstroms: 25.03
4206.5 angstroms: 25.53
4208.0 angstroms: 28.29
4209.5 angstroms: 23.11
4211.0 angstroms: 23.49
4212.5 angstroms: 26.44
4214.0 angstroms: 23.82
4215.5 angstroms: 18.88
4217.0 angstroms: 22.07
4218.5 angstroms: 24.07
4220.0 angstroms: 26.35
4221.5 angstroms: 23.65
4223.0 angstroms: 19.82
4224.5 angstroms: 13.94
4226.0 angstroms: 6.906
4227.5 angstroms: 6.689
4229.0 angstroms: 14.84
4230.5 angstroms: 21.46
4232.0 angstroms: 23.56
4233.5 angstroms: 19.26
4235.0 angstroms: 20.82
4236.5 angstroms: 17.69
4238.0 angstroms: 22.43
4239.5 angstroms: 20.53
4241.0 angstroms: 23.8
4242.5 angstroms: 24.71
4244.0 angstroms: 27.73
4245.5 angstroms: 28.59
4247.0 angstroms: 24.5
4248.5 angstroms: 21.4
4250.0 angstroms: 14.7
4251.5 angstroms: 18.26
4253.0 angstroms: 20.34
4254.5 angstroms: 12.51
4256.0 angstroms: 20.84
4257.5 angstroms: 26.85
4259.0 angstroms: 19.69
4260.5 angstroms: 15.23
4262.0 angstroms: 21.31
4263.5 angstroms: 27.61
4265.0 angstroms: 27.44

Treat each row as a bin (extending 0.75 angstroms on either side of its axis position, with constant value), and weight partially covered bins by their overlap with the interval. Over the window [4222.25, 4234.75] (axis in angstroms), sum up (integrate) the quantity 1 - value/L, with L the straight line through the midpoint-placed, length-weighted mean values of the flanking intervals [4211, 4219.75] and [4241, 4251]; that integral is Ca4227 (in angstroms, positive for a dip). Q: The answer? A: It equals 3.9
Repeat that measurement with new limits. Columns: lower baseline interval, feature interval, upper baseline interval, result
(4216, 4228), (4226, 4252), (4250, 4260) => -2.1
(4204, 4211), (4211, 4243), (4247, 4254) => 3.1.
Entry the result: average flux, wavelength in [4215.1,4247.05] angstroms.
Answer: 20.5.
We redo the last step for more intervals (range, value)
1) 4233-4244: 21.8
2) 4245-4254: 20.9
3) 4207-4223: 23.8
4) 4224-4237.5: 16.3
